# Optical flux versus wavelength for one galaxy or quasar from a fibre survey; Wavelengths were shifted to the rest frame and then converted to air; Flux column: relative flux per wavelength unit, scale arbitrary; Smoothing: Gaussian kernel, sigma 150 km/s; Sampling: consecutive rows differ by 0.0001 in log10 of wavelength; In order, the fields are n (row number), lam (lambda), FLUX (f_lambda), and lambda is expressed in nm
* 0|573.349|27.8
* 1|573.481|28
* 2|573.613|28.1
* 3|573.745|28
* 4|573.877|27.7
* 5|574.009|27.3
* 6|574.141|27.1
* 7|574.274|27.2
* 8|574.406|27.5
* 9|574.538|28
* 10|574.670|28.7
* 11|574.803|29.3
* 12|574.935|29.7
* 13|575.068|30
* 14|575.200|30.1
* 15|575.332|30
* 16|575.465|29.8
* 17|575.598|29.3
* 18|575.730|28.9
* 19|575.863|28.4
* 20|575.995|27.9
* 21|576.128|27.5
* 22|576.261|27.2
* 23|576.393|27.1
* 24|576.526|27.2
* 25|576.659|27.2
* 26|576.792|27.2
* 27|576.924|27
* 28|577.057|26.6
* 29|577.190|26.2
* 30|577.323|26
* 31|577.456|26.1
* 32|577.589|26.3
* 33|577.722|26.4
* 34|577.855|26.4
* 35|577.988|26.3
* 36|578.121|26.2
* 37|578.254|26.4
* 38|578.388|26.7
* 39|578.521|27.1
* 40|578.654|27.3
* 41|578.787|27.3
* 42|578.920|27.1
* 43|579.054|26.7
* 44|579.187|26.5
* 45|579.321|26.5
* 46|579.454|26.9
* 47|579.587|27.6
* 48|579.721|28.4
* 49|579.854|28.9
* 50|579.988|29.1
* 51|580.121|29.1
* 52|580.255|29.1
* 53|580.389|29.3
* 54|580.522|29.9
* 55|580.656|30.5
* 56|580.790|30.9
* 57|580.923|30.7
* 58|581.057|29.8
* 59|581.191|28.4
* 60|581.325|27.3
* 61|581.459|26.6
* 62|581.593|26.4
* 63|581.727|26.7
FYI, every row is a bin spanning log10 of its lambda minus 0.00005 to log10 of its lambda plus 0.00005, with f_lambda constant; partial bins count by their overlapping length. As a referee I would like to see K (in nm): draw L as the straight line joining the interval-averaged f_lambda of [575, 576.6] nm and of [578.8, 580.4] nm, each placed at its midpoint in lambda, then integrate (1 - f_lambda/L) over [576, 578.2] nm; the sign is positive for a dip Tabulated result 0.13 nm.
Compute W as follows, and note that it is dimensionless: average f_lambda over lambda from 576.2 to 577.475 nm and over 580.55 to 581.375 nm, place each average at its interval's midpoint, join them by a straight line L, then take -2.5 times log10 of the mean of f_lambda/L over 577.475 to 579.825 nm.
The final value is 0.048 mag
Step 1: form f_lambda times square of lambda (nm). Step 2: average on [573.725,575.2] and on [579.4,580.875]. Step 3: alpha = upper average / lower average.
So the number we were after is 1.05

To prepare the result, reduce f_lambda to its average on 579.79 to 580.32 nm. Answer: 29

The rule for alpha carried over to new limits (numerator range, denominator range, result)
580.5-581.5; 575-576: 1.02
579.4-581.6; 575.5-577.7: 1.07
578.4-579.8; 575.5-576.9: 0.99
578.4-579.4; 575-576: 0.93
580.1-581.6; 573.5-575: 1.06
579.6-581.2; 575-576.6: 1.05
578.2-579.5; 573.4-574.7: 0.98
